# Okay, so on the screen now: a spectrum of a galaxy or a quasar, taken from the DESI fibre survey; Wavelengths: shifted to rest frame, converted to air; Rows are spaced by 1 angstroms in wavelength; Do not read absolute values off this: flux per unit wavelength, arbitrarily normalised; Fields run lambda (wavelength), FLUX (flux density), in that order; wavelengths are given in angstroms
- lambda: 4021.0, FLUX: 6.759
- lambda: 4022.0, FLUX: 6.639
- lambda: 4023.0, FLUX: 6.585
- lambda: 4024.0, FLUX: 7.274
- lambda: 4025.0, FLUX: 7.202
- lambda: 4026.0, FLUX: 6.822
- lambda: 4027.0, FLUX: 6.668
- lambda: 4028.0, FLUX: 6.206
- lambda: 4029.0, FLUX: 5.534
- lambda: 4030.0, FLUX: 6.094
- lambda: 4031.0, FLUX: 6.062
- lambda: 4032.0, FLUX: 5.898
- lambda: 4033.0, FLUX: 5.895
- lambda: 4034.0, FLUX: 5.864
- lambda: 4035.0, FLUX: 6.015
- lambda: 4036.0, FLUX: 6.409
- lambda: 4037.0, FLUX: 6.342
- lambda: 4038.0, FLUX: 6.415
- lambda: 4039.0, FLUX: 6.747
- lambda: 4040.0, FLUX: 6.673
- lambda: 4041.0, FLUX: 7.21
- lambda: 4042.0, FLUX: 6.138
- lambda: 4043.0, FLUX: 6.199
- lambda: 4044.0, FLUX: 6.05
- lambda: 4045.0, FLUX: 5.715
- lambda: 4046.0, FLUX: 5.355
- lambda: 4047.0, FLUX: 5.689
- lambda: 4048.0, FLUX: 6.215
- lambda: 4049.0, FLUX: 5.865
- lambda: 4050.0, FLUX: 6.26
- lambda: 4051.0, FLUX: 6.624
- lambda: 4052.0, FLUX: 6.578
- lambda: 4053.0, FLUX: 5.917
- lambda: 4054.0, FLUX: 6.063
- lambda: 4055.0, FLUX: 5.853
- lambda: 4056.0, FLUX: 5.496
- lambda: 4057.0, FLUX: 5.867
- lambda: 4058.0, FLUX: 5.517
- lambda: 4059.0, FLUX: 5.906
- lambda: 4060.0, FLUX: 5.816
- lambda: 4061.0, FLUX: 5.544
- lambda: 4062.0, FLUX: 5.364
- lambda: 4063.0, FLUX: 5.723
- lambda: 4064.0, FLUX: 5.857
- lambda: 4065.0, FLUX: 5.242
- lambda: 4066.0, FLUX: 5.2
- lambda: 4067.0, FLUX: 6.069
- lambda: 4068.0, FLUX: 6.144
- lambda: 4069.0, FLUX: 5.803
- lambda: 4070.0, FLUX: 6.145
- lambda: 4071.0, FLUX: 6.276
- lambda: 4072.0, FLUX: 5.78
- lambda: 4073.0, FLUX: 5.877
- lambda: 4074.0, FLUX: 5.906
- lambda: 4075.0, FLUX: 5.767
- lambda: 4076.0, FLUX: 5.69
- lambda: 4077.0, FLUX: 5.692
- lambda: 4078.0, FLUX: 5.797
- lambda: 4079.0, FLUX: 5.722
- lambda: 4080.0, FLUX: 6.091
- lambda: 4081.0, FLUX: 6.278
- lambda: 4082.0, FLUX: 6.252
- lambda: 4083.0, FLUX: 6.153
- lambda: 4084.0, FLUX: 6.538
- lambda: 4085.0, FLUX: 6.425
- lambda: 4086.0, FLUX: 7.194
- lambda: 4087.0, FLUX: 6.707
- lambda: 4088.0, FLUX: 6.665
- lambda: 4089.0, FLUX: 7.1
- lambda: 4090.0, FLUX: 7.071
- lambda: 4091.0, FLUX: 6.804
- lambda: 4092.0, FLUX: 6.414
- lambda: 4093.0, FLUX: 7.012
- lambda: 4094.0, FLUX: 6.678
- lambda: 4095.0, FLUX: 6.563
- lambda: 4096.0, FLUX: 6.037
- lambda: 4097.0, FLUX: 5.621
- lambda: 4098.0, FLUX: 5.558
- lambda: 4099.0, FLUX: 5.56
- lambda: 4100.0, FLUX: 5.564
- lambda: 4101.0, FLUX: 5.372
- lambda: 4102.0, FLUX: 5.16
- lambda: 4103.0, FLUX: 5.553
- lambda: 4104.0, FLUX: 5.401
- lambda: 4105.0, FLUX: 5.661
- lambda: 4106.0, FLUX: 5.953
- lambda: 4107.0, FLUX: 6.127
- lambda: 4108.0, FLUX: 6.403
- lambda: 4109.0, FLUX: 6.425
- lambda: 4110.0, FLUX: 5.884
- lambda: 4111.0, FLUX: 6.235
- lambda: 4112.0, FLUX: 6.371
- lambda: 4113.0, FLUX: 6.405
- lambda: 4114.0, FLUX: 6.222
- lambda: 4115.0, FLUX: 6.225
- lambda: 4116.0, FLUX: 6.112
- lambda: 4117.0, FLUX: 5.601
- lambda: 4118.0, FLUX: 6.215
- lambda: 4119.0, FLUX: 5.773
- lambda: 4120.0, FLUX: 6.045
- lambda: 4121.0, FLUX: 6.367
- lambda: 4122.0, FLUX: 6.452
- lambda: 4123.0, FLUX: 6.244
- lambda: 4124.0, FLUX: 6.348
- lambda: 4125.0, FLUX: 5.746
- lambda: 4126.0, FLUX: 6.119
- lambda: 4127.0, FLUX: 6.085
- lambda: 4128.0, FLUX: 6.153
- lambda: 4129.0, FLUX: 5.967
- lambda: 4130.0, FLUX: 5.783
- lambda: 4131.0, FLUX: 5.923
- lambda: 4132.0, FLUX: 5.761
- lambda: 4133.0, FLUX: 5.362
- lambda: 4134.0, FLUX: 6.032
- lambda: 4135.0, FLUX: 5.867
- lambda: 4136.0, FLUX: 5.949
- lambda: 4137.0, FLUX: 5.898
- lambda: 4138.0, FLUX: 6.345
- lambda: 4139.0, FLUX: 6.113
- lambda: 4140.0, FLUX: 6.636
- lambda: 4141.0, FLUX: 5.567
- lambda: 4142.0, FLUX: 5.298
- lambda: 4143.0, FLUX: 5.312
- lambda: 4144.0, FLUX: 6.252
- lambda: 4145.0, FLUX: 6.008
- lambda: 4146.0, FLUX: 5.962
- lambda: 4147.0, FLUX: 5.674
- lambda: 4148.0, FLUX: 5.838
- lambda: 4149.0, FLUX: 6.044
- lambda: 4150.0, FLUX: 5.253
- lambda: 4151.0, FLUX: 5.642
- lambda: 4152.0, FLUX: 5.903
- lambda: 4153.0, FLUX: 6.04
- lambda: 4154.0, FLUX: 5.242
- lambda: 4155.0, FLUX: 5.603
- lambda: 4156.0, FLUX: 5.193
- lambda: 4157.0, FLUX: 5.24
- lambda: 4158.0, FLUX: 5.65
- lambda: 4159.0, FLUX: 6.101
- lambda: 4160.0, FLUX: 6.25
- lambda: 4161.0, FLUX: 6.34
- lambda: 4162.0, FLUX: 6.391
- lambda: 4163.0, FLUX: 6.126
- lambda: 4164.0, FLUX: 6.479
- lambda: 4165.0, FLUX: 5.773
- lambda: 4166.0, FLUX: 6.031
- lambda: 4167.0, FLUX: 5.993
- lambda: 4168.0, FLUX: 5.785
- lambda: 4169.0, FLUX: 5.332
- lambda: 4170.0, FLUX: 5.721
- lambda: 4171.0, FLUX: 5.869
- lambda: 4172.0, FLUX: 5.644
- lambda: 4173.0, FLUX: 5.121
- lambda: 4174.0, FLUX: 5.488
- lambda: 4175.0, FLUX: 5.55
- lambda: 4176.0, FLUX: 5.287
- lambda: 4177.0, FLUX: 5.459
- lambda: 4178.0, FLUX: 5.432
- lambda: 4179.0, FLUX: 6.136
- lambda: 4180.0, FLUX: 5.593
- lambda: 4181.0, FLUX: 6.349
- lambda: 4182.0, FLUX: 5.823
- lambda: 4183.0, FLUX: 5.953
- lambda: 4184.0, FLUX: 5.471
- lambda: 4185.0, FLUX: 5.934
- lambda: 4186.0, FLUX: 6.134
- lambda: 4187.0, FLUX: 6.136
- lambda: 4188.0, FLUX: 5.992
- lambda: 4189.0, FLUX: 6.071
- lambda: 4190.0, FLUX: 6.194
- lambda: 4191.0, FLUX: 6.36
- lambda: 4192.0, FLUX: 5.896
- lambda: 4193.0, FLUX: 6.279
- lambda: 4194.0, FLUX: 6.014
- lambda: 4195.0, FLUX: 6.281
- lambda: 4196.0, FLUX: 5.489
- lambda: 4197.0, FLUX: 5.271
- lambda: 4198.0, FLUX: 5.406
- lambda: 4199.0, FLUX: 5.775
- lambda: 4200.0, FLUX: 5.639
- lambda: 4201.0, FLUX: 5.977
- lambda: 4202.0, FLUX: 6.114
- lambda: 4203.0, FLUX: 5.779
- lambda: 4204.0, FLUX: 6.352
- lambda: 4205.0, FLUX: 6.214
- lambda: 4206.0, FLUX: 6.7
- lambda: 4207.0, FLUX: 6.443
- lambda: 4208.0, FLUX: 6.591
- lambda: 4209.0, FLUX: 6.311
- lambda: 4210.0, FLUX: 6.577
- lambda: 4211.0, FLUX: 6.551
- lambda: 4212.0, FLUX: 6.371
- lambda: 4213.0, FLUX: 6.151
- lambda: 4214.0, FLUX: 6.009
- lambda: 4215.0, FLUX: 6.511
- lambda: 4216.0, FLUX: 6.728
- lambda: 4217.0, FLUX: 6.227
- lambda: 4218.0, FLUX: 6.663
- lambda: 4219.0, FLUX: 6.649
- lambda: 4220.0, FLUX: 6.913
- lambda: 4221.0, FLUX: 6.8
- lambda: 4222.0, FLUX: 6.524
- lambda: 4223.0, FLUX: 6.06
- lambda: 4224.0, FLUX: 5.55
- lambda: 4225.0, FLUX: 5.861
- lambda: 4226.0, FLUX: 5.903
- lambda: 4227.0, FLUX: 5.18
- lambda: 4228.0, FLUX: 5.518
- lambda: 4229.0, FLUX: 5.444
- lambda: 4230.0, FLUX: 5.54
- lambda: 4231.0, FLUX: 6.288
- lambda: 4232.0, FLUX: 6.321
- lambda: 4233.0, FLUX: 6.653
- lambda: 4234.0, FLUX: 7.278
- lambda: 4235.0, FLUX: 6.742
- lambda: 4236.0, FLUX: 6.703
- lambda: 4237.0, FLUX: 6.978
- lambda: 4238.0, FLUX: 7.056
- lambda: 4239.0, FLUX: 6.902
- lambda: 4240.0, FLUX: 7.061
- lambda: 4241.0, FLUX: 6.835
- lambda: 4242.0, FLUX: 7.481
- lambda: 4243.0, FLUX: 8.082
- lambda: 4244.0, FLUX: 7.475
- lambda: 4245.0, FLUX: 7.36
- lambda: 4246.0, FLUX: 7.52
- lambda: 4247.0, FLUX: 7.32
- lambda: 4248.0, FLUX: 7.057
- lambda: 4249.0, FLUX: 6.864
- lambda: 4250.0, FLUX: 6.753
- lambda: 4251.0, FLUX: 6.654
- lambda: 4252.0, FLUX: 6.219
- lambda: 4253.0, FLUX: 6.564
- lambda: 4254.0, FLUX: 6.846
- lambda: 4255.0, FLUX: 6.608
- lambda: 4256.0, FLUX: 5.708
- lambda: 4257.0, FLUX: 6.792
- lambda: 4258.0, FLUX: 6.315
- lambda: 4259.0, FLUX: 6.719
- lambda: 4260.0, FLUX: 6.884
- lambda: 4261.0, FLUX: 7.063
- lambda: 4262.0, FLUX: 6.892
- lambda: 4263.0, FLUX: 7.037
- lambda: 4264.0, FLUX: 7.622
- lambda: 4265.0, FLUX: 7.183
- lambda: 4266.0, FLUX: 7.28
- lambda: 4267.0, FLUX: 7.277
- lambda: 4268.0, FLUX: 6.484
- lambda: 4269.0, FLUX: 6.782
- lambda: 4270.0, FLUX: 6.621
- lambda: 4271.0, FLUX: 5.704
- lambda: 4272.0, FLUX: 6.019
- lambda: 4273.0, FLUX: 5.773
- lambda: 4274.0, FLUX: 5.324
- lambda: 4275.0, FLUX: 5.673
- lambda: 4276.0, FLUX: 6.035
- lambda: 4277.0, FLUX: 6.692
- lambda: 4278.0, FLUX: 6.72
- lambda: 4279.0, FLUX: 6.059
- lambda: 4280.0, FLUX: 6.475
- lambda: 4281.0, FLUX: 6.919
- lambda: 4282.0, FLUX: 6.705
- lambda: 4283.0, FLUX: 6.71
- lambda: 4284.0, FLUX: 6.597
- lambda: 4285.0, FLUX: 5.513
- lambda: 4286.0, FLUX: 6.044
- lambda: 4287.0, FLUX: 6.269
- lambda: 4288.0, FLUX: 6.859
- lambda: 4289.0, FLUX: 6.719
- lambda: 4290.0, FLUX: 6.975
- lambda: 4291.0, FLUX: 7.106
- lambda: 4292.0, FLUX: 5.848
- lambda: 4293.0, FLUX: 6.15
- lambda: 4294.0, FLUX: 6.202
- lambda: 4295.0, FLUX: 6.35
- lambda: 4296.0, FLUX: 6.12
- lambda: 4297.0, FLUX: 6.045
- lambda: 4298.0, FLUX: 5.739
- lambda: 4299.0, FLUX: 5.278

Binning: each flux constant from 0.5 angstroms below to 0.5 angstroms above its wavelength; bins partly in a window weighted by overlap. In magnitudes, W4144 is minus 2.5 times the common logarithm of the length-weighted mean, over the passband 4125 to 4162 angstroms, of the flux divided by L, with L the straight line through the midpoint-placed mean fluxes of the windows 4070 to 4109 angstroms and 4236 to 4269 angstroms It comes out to 0.10 mag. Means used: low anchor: 6.12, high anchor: 6.96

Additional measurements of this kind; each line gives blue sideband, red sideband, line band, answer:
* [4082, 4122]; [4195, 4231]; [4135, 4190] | 0.06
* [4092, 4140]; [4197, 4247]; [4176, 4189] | 0.08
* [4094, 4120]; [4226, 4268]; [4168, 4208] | 0.10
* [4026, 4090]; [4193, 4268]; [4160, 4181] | 0.10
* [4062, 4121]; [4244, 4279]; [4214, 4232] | 0.07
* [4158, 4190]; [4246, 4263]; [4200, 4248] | -0.02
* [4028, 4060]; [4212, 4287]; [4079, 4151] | 0.03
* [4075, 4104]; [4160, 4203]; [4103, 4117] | 0.00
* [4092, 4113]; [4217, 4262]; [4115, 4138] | 0.02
